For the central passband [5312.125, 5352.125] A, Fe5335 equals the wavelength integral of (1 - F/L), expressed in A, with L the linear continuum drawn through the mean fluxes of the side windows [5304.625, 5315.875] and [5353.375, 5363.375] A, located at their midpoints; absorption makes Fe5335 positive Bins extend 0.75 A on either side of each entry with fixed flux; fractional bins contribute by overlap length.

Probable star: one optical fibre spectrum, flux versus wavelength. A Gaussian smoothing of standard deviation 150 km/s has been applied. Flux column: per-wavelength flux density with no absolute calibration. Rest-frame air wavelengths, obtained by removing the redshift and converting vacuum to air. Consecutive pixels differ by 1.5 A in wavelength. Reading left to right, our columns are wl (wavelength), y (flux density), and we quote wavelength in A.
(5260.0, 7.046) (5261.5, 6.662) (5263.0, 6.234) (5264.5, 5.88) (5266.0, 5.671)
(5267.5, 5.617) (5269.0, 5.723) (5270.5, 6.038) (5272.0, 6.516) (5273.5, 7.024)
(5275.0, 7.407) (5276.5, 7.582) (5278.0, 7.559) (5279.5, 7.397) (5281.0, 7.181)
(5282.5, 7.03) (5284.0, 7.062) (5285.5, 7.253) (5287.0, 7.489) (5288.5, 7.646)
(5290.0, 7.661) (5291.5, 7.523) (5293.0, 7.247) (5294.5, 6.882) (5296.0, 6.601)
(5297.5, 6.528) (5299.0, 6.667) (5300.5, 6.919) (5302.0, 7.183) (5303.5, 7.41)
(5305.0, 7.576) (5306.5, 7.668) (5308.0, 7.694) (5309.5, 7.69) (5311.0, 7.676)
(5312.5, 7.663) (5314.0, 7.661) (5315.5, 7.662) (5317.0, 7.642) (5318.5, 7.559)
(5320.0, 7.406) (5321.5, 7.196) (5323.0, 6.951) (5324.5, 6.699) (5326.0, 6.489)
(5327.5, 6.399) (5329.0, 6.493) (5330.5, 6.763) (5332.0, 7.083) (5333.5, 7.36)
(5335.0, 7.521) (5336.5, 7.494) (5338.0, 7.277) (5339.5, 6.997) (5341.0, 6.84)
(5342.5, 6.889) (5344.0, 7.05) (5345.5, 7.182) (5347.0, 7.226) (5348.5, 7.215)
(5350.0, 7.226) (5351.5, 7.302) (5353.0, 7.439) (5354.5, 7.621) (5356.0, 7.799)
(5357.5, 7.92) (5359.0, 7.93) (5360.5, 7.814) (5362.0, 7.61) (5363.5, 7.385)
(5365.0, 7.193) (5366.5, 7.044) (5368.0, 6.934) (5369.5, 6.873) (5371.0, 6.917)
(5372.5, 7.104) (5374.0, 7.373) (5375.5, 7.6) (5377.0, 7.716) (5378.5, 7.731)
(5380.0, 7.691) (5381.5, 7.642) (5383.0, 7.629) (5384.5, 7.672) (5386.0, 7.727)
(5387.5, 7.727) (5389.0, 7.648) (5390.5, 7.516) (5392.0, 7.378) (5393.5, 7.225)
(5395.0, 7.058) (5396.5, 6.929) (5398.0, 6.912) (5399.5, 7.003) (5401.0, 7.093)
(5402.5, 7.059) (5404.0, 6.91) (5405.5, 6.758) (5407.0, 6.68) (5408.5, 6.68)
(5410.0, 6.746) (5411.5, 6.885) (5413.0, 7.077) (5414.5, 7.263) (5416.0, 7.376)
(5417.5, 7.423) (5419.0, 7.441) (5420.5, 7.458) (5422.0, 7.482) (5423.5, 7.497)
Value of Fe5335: 2.8 A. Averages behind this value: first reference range 7.66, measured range 7.15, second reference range 7.74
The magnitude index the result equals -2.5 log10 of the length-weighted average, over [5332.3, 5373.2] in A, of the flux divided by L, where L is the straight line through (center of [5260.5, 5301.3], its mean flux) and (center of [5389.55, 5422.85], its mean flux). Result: -0.05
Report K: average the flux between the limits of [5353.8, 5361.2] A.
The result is 7.82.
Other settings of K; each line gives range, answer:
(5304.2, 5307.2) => 7.62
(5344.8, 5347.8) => 7.2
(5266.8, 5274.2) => 6.18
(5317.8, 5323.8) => 7.27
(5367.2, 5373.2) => 6.96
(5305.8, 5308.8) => 7.68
